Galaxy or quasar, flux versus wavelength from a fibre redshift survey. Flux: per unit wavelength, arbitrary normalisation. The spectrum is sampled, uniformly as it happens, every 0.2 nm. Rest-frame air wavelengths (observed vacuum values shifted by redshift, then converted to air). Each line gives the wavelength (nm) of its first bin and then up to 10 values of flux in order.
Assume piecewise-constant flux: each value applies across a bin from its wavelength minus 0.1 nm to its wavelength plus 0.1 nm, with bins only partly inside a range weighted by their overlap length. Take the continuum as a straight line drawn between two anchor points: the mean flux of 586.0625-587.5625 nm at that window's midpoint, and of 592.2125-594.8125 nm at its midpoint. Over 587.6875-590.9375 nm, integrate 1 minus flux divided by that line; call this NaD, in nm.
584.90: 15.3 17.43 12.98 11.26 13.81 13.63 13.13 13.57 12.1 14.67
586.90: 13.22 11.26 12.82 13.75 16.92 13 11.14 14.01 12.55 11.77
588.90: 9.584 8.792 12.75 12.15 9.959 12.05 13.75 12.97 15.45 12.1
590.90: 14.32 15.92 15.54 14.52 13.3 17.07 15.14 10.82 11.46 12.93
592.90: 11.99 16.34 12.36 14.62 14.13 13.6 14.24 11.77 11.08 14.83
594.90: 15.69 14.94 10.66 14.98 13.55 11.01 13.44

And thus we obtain 0.17 nm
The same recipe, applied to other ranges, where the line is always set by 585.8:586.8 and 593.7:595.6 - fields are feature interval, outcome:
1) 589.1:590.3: 0.138 nm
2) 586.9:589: 0.116 nm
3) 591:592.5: -0.099 nm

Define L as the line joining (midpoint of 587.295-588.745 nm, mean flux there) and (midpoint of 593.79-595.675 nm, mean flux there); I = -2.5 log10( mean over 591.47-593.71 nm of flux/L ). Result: -0.02 mag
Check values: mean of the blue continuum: 13.3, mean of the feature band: 13.7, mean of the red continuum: 13.5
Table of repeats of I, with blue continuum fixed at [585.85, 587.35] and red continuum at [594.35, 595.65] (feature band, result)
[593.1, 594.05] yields -0.04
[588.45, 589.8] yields 0.20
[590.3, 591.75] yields -0.08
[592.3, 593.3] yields 0.05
